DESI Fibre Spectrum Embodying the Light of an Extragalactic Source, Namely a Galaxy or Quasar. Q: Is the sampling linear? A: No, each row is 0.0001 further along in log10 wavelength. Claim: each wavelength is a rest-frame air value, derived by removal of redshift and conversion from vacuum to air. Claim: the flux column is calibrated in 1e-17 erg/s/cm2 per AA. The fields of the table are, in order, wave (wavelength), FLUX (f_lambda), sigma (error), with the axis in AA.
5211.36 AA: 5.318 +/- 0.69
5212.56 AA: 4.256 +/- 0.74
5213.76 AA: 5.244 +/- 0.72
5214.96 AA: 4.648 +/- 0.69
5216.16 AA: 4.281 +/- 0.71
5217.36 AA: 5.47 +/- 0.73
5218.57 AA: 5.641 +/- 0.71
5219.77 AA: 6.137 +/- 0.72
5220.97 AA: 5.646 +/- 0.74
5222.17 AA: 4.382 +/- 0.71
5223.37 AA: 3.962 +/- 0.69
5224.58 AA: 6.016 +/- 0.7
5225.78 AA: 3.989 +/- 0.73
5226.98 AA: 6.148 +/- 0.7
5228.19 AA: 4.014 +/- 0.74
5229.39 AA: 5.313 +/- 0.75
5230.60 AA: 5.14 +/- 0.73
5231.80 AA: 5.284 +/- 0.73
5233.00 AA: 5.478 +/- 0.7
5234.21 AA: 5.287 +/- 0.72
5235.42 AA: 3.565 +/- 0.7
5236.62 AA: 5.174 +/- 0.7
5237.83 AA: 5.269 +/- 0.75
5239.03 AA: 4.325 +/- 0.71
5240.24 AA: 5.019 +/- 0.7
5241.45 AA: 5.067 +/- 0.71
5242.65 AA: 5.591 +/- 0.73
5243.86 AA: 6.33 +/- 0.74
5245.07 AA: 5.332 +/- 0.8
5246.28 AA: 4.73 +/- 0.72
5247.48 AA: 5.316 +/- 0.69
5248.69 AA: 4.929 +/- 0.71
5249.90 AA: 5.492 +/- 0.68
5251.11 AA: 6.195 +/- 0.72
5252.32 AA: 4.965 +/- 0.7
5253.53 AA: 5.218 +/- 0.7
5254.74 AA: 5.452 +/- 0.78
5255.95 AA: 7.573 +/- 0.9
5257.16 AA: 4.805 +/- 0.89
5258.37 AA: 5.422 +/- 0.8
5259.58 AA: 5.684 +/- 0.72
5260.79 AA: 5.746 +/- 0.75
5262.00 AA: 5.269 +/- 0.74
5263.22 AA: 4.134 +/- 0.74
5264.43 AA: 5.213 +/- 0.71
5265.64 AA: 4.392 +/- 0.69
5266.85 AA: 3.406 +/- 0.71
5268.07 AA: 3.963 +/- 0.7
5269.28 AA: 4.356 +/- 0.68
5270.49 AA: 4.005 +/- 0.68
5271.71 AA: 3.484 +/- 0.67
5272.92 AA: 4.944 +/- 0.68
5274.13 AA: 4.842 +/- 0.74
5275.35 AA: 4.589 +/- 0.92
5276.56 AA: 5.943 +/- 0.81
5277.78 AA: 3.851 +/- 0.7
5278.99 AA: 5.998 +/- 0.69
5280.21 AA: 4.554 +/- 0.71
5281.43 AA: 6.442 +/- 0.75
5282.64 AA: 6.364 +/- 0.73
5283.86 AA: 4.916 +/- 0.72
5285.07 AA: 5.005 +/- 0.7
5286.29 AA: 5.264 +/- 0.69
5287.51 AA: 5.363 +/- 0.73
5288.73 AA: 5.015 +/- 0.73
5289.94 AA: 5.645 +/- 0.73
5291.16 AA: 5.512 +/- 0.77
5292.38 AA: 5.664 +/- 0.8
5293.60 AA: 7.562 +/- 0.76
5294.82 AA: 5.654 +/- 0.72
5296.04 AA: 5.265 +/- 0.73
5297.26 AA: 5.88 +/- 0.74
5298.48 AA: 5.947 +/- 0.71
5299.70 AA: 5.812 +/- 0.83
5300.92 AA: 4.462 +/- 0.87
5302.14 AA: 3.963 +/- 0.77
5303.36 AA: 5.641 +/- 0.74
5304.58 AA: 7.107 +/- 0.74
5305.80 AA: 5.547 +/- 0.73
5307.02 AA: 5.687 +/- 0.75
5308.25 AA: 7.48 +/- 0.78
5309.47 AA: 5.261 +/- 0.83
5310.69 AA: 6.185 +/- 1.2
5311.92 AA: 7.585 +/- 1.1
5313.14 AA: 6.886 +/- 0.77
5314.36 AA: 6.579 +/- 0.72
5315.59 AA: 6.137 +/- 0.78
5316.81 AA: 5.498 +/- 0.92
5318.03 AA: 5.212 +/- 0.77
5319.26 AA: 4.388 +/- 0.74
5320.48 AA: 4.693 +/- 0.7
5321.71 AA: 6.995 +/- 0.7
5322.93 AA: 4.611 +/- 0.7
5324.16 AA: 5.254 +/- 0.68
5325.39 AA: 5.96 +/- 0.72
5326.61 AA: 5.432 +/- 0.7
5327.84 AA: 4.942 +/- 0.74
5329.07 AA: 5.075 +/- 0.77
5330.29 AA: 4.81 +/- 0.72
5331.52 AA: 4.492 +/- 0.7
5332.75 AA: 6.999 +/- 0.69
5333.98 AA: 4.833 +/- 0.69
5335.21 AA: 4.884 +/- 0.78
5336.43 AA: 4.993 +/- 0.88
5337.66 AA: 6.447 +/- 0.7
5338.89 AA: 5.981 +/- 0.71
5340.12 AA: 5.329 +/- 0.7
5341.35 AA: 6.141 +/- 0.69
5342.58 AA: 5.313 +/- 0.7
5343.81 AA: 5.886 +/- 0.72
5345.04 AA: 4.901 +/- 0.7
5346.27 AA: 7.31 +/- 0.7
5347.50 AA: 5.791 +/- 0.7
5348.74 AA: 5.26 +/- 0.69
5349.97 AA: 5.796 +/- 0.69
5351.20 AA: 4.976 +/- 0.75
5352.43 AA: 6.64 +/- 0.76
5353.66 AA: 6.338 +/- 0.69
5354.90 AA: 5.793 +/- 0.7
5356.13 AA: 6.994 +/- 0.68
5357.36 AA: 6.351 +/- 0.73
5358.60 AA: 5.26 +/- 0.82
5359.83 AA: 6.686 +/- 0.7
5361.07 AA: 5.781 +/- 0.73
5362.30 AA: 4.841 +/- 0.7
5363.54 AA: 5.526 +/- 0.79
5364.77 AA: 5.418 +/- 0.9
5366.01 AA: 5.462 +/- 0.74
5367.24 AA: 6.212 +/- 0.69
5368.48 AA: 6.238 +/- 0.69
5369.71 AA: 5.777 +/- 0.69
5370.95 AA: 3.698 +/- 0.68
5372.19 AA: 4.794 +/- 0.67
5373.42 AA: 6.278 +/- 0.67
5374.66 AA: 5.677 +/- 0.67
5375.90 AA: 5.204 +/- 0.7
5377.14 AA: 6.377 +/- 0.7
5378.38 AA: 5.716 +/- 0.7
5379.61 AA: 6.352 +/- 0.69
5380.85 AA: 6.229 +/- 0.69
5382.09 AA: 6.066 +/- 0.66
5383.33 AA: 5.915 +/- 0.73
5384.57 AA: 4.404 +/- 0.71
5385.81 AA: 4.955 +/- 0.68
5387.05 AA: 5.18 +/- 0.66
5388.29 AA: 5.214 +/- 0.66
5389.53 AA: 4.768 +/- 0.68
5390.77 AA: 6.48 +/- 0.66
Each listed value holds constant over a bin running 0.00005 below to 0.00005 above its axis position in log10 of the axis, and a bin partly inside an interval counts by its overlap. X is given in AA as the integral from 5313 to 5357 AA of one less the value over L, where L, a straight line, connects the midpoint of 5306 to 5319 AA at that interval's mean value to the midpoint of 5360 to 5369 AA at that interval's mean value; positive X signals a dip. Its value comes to 2.3 AA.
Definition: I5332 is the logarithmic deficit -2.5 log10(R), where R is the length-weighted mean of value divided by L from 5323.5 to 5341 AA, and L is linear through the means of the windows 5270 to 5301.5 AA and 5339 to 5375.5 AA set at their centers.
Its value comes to 0.04 mag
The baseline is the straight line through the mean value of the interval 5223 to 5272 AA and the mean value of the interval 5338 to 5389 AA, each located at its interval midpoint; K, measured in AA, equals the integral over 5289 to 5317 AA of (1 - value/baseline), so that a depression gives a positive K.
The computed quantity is -3.1 AA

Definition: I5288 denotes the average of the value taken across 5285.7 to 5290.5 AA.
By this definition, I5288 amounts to 5.32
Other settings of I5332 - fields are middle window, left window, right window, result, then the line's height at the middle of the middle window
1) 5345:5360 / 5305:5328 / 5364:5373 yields -0.09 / 5.53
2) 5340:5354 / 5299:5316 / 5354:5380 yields 0.00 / 5.83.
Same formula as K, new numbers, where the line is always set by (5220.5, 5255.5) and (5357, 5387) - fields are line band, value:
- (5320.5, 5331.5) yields 0.3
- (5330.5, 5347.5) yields -0.4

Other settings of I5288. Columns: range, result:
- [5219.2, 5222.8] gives 5.38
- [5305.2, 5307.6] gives 5.62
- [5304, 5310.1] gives 6.21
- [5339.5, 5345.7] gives 5.53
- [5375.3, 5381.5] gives 5.98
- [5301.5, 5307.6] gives 5.59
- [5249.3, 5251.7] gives 5.84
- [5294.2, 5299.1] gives 5.69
